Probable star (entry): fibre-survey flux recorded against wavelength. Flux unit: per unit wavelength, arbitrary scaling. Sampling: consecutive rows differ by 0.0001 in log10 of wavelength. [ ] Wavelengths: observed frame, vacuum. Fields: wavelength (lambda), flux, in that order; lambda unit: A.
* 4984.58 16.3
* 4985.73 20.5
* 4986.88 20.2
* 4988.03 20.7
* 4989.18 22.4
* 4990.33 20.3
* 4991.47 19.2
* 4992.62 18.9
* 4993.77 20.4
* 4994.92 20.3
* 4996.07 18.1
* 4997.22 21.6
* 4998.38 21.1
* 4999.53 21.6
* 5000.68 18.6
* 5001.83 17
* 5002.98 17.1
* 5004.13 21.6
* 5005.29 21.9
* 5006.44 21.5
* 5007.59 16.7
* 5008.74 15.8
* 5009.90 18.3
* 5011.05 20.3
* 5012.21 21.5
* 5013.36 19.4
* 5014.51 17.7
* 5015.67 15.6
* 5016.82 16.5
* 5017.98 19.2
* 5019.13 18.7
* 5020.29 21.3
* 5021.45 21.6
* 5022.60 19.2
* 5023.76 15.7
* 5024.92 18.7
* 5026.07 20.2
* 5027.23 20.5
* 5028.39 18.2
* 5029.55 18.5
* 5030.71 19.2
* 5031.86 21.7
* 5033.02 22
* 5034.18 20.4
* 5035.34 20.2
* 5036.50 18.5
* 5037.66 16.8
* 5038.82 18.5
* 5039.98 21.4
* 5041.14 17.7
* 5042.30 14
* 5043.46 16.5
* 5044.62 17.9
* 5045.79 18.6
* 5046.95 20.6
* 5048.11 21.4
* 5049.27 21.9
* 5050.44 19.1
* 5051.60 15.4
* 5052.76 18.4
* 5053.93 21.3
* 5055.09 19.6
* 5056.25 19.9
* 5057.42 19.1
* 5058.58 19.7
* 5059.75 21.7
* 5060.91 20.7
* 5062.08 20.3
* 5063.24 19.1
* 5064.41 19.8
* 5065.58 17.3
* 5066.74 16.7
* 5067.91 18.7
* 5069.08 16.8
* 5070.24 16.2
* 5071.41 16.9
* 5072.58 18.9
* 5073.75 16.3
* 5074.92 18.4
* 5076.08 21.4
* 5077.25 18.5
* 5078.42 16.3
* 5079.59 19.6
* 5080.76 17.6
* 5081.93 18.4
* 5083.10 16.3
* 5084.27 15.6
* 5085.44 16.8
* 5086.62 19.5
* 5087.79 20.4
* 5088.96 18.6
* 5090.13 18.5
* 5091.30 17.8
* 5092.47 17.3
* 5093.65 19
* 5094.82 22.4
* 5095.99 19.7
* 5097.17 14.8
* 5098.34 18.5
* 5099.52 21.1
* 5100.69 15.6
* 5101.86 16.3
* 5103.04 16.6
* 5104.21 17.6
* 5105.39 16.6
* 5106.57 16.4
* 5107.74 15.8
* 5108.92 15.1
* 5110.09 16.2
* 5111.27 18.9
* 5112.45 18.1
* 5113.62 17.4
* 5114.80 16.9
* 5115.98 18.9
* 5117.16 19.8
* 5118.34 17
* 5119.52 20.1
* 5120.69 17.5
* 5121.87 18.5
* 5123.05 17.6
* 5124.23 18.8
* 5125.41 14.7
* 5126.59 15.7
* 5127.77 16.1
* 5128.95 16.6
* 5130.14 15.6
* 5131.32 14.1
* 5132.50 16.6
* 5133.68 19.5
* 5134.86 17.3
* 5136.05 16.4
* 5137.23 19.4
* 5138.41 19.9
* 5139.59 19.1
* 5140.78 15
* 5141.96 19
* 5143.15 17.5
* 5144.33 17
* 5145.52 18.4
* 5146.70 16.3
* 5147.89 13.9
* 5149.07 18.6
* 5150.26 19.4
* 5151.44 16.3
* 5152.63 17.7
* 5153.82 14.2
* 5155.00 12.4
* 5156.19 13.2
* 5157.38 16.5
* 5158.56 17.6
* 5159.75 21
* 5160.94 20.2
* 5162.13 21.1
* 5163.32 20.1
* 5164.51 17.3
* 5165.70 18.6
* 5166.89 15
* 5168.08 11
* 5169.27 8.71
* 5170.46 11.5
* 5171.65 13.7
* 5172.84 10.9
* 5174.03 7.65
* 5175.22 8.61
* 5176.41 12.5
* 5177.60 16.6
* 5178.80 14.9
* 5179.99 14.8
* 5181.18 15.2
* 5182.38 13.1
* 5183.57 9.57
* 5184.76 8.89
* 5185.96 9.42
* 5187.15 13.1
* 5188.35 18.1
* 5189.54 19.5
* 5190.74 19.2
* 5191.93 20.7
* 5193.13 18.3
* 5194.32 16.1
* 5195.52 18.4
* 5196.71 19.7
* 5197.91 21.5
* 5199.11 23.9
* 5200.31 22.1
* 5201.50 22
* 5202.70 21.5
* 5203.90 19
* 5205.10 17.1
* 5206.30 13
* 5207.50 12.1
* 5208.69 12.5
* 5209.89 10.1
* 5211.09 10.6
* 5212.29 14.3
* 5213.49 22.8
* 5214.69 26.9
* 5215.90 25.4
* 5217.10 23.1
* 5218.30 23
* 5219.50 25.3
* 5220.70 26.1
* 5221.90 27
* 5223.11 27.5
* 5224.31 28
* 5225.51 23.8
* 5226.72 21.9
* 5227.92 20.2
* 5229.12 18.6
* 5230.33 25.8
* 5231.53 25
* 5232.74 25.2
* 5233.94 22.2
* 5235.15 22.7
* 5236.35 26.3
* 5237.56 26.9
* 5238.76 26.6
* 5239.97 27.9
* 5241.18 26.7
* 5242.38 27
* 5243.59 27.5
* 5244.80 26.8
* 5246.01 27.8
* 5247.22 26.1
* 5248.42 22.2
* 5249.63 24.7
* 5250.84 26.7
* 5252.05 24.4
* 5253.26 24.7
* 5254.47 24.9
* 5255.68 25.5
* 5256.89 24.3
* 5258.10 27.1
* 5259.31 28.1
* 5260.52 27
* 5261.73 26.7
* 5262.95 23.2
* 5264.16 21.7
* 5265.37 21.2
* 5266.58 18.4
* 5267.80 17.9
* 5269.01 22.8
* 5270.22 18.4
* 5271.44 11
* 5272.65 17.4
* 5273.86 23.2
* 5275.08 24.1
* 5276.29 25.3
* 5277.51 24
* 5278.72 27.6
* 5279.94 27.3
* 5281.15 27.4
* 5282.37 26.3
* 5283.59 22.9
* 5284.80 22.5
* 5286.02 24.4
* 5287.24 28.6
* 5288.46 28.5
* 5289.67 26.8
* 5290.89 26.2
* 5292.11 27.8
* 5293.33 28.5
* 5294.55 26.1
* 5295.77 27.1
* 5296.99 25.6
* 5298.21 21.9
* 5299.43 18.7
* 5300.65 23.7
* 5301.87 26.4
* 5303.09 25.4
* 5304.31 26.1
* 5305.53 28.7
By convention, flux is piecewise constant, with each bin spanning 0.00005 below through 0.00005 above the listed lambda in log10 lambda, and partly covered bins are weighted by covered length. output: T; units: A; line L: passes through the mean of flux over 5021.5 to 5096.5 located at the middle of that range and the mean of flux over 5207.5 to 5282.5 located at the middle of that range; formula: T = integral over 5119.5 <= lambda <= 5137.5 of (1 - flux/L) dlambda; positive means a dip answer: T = 3.1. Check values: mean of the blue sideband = 18.8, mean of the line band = 17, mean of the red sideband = 23.5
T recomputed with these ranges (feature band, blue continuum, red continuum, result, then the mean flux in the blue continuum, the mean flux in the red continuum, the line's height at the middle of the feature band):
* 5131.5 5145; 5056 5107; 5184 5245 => 1.2 A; 18.3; 21.1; 19.5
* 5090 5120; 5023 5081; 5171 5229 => 1.2 A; 18.9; 17.9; 18.5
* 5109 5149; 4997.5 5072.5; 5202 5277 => 6.5 A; 19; 22.8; 20.8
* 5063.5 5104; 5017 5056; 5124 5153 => 0.4 A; 19.2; 17.1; 18.2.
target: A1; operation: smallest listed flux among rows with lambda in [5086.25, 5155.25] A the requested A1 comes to 12.4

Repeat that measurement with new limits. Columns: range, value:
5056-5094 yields 15.6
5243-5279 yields 11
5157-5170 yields 8.71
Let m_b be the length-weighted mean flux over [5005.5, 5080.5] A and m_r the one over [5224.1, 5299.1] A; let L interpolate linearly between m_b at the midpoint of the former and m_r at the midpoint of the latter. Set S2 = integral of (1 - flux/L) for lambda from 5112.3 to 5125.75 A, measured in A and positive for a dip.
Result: 1.8 A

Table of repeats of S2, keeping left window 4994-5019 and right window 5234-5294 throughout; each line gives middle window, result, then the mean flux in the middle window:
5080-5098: 2.3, 18.2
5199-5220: 4.0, 19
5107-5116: 1.8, 17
